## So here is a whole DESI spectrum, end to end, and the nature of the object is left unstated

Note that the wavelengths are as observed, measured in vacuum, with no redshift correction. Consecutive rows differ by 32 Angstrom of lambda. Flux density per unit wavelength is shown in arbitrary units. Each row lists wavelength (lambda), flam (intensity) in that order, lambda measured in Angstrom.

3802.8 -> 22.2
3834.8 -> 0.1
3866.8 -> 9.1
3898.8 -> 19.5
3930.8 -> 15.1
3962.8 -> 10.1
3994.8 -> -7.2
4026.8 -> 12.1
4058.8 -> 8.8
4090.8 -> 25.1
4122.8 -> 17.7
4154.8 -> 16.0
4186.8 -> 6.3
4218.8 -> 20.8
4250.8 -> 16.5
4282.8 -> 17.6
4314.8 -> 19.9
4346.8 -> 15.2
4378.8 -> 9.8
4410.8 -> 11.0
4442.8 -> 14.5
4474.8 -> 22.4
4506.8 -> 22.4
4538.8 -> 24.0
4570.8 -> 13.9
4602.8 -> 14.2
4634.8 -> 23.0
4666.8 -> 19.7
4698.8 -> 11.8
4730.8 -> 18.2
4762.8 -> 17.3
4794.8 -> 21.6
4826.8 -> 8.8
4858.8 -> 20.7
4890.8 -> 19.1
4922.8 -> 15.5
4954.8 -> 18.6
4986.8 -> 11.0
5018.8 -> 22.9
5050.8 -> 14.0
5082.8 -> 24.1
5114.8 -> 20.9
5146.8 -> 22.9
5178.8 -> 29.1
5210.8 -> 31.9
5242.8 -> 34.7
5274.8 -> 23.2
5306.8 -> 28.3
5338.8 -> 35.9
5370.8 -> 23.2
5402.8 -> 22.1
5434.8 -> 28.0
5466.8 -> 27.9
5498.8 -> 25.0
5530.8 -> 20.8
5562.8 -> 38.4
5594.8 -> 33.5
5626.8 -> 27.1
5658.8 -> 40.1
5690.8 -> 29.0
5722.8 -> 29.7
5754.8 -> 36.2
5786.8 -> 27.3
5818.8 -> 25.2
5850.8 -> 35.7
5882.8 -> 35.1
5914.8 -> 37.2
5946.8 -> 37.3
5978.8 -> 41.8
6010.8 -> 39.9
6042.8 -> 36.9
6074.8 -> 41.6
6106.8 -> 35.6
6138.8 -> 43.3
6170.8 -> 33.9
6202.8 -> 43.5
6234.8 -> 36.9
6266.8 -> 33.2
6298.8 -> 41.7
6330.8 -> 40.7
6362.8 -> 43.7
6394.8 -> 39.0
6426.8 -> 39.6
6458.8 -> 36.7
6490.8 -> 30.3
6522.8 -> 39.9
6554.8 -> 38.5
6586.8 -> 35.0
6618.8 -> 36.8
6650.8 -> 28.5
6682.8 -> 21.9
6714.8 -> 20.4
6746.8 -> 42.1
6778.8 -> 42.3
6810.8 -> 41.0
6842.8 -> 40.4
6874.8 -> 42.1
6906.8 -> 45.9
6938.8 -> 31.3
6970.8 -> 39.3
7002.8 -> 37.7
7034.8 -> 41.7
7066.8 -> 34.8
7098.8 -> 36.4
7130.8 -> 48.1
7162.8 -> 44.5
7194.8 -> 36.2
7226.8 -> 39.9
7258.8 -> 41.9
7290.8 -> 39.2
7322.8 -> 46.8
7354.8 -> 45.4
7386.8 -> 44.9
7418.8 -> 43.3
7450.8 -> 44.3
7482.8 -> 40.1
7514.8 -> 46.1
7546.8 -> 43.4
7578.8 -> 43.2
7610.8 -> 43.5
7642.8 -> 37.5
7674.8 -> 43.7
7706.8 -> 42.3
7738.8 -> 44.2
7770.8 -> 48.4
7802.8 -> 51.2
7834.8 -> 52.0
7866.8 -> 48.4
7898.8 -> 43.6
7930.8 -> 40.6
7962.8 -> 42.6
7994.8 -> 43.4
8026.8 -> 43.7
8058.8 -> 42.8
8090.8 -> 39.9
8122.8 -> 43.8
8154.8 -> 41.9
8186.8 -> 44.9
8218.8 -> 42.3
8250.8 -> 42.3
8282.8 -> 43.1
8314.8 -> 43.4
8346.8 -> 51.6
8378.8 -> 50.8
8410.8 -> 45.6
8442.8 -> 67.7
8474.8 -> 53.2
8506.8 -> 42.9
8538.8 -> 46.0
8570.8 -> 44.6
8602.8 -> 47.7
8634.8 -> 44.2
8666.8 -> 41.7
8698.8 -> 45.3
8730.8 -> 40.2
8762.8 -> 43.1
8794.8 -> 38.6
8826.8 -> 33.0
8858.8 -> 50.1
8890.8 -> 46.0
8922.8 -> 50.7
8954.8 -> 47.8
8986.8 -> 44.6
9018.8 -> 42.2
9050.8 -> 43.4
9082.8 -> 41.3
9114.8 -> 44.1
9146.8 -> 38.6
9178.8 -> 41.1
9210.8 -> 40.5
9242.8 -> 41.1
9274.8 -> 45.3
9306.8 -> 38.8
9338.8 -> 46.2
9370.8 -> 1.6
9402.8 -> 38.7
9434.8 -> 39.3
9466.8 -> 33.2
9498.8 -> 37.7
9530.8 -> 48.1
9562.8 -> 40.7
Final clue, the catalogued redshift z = 0.29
